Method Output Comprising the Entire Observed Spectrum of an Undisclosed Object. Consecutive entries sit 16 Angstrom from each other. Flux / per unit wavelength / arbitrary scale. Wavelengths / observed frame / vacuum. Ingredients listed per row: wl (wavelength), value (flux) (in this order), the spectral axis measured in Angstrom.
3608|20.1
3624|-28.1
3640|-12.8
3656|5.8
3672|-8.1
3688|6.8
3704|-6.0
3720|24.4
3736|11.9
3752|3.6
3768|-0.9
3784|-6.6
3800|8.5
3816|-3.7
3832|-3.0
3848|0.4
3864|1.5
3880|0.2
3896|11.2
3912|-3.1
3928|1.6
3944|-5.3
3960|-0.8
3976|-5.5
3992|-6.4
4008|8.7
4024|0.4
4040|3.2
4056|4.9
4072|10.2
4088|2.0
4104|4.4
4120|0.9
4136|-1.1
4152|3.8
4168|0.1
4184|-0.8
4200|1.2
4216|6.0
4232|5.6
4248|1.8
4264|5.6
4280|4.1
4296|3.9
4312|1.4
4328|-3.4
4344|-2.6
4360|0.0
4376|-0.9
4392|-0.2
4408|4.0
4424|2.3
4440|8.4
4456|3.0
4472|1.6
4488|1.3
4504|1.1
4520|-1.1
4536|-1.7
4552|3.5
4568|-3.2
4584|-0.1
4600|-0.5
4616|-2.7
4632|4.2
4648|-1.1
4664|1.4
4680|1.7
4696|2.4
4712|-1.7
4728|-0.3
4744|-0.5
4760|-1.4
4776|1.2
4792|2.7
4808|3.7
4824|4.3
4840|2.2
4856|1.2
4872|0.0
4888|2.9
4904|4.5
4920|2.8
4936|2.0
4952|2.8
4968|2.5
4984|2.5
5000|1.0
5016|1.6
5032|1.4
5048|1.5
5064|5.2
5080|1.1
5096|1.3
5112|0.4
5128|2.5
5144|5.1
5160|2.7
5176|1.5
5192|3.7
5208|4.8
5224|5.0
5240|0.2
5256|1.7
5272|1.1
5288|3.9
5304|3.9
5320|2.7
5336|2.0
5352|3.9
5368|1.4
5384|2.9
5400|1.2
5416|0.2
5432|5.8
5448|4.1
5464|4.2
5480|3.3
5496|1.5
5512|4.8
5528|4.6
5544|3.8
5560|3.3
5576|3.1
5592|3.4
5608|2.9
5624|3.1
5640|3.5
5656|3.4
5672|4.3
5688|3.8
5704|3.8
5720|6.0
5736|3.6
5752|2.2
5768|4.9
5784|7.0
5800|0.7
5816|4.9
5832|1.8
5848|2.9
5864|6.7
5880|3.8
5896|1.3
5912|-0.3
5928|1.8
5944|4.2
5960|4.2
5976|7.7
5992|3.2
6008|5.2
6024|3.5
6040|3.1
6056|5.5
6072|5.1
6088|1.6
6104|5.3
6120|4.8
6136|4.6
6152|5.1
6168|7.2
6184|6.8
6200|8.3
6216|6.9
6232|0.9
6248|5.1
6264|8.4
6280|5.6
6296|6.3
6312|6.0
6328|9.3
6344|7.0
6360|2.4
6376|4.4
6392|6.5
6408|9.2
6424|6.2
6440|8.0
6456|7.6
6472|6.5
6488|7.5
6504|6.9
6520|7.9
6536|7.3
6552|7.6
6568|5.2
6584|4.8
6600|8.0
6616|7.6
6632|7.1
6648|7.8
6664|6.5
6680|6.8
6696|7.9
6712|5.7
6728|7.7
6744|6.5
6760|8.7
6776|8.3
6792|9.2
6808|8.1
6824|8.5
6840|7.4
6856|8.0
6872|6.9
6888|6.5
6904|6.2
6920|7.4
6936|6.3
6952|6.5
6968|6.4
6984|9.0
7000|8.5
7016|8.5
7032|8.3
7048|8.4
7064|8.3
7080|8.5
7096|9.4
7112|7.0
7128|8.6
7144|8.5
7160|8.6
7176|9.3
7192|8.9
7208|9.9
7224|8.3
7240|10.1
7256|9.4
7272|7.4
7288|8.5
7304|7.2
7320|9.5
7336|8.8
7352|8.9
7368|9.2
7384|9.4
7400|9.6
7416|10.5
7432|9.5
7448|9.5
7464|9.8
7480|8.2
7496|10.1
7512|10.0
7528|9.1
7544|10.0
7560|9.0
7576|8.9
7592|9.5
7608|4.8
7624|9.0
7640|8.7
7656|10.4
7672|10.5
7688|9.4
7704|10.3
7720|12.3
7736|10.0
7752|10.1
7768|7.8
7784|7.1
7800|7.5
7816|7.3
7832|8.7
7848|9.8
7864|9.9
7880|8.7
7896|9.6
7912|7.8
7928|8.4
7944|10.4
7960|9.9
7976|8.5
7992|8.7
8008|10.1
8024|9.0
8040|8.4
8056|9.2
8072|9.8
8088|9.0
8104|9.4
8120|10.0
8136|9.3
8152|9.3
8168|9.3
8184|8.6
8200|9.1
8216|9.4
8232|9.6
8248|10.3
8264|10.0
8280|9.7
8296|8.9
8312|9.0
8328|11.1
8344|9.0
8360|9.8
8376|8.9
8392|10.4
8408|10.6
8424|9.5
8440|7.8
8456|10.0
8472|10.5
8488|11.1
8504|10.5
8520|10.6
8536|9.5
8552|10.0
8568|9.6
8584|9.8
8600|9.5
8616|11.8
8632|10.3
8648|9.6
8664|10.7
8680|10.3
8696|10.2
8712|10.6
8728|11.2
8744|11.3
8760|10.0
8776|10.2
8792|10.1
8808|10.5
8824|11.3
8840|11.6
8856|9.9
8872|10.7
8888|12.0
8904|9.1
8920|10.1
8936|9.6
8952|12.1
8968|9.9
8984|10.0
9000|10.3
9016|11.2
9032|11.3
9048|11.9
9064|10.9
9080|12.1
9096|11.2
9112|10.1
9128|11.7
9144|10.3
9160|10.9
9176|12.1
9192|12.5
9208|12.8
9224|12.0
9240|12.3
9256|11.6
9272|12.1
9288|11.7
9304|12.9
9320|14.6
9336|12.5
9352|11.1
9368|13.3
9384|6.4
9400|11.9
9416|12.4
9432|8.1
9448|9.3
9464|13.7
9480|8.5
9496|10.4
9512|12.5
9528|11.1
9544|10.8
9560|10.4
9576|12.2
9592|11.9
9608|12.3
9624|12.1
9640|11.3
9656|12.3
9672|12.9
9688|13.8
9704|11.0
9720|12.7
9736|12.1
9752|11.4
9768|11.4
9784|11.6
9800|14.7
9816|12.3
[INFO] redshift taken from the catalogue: 0.601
